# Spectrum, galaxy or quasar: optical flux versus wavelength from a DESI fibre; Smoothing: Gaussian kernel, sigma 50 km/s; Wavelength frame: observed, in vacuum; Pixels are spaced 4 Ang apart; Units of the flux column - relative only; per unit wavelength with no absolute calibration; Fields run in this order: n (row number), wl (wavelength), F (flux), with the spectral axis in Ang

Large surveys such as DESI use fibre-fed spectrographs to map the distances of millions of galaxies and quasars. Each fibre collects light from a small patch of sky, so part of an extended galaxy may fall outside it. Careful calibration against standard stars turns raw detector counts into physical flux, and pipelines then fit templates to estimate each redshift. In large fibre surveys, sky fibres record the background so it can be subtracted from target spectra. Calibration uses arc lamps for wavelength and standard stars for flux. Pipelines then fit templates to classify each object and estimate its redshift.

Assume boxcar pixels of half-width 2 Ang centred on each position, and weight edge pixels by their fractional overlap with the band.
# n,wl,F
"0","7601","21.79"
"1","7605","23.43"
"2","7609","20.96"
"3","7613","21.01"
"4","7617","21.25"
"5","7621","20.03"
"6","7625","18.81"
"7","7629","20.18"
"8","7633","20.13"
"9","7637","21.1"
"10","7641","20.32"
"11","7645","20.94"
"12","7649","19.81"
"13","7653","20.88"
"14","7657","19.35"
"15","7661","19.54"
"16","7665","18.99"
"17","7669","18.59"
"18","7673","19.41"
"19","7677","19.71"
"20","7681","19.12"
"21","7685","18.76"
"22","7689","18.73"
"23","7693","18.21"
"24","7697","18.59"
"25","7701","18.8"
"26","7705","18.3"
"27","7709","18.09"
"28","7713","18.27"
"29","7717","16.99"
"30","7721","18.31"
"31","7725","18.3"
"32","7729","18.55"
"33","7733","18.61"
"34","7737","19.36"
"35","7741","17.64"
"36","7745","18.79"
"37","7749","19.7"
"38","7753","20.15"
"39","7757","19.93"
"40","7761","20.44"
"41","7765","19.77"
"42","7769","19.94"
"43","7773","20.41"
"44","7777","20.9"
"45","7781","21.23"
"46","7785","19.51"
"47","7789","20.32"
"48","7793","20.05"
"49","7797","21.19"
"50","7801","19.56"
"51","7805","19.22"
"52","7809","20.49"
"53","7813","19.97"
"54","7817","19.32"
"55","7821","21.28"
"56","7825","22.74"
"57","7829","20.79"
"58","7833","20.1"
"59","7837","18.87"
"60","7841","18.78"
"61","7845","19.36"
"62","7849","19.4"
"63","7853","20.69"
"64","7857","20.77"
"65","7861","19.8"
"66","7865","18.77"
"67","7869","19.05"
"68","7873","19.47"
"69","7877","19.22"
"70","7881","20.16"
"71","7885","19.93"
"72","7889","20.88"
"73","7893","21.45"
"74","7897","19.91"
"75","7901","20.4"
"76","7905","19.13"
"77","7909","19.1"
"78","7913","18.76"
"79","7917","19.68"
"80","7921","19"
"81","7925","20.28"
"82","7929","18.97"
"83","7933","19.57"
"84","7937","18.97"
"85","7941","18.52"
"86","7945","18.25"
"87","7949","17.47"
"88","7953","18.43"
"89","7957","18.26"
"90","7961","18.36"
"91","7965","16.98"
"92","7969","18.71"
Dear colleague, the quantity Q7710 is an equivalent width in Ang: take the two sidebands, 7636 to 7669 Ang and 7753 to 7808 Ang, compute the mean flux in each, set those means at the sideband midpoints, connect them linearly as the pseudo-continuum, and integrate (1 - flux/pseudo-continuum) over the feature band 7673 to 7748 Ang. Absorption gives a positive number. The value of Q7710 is 5.7 Ang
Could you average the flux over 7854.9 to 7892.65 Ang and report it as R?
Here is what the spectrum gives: 19.9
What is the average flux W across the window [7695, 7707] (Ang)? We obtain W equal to 18.6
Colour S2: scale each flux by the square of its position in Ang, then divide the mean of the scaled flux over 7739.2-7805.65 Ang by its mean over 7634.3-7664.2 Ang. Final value 1.0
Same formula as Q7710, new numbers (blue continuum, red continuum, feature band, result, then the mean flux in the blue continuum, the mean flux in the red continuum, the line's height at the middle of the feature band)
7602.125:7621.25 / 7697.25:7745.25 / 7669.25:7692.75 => 0.54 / 21.5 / 18.3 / 19.5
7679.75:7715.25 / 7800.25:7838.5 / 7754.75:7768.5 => -0.42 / 18.5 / 20.3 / 19.4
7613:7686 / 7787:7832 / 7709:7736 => 2.58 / 19.9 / 20.4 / 20.1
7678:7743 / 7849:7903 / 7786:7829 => -2.33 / 18.4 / 20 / 19.4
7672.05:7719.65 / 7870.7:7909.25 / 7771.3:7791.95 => -1.36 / 18.6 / 20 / 19.2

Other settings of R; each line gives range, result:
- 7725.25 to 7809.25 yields 19.8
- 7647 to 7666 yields 19.8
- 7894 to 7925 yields 19.5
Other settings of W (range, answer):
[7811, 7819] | 19.6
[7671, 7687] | 19.2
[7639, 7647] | 20.6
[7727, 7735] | 18.6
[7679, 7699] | 18.7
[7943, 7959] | 18.1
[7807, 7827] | 20.8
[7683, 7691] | 18.7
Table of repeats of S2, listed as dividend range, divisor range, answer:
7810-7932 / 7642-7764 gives 1.09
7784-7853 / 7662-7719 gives 1.11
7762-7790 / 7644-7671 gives 1.06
